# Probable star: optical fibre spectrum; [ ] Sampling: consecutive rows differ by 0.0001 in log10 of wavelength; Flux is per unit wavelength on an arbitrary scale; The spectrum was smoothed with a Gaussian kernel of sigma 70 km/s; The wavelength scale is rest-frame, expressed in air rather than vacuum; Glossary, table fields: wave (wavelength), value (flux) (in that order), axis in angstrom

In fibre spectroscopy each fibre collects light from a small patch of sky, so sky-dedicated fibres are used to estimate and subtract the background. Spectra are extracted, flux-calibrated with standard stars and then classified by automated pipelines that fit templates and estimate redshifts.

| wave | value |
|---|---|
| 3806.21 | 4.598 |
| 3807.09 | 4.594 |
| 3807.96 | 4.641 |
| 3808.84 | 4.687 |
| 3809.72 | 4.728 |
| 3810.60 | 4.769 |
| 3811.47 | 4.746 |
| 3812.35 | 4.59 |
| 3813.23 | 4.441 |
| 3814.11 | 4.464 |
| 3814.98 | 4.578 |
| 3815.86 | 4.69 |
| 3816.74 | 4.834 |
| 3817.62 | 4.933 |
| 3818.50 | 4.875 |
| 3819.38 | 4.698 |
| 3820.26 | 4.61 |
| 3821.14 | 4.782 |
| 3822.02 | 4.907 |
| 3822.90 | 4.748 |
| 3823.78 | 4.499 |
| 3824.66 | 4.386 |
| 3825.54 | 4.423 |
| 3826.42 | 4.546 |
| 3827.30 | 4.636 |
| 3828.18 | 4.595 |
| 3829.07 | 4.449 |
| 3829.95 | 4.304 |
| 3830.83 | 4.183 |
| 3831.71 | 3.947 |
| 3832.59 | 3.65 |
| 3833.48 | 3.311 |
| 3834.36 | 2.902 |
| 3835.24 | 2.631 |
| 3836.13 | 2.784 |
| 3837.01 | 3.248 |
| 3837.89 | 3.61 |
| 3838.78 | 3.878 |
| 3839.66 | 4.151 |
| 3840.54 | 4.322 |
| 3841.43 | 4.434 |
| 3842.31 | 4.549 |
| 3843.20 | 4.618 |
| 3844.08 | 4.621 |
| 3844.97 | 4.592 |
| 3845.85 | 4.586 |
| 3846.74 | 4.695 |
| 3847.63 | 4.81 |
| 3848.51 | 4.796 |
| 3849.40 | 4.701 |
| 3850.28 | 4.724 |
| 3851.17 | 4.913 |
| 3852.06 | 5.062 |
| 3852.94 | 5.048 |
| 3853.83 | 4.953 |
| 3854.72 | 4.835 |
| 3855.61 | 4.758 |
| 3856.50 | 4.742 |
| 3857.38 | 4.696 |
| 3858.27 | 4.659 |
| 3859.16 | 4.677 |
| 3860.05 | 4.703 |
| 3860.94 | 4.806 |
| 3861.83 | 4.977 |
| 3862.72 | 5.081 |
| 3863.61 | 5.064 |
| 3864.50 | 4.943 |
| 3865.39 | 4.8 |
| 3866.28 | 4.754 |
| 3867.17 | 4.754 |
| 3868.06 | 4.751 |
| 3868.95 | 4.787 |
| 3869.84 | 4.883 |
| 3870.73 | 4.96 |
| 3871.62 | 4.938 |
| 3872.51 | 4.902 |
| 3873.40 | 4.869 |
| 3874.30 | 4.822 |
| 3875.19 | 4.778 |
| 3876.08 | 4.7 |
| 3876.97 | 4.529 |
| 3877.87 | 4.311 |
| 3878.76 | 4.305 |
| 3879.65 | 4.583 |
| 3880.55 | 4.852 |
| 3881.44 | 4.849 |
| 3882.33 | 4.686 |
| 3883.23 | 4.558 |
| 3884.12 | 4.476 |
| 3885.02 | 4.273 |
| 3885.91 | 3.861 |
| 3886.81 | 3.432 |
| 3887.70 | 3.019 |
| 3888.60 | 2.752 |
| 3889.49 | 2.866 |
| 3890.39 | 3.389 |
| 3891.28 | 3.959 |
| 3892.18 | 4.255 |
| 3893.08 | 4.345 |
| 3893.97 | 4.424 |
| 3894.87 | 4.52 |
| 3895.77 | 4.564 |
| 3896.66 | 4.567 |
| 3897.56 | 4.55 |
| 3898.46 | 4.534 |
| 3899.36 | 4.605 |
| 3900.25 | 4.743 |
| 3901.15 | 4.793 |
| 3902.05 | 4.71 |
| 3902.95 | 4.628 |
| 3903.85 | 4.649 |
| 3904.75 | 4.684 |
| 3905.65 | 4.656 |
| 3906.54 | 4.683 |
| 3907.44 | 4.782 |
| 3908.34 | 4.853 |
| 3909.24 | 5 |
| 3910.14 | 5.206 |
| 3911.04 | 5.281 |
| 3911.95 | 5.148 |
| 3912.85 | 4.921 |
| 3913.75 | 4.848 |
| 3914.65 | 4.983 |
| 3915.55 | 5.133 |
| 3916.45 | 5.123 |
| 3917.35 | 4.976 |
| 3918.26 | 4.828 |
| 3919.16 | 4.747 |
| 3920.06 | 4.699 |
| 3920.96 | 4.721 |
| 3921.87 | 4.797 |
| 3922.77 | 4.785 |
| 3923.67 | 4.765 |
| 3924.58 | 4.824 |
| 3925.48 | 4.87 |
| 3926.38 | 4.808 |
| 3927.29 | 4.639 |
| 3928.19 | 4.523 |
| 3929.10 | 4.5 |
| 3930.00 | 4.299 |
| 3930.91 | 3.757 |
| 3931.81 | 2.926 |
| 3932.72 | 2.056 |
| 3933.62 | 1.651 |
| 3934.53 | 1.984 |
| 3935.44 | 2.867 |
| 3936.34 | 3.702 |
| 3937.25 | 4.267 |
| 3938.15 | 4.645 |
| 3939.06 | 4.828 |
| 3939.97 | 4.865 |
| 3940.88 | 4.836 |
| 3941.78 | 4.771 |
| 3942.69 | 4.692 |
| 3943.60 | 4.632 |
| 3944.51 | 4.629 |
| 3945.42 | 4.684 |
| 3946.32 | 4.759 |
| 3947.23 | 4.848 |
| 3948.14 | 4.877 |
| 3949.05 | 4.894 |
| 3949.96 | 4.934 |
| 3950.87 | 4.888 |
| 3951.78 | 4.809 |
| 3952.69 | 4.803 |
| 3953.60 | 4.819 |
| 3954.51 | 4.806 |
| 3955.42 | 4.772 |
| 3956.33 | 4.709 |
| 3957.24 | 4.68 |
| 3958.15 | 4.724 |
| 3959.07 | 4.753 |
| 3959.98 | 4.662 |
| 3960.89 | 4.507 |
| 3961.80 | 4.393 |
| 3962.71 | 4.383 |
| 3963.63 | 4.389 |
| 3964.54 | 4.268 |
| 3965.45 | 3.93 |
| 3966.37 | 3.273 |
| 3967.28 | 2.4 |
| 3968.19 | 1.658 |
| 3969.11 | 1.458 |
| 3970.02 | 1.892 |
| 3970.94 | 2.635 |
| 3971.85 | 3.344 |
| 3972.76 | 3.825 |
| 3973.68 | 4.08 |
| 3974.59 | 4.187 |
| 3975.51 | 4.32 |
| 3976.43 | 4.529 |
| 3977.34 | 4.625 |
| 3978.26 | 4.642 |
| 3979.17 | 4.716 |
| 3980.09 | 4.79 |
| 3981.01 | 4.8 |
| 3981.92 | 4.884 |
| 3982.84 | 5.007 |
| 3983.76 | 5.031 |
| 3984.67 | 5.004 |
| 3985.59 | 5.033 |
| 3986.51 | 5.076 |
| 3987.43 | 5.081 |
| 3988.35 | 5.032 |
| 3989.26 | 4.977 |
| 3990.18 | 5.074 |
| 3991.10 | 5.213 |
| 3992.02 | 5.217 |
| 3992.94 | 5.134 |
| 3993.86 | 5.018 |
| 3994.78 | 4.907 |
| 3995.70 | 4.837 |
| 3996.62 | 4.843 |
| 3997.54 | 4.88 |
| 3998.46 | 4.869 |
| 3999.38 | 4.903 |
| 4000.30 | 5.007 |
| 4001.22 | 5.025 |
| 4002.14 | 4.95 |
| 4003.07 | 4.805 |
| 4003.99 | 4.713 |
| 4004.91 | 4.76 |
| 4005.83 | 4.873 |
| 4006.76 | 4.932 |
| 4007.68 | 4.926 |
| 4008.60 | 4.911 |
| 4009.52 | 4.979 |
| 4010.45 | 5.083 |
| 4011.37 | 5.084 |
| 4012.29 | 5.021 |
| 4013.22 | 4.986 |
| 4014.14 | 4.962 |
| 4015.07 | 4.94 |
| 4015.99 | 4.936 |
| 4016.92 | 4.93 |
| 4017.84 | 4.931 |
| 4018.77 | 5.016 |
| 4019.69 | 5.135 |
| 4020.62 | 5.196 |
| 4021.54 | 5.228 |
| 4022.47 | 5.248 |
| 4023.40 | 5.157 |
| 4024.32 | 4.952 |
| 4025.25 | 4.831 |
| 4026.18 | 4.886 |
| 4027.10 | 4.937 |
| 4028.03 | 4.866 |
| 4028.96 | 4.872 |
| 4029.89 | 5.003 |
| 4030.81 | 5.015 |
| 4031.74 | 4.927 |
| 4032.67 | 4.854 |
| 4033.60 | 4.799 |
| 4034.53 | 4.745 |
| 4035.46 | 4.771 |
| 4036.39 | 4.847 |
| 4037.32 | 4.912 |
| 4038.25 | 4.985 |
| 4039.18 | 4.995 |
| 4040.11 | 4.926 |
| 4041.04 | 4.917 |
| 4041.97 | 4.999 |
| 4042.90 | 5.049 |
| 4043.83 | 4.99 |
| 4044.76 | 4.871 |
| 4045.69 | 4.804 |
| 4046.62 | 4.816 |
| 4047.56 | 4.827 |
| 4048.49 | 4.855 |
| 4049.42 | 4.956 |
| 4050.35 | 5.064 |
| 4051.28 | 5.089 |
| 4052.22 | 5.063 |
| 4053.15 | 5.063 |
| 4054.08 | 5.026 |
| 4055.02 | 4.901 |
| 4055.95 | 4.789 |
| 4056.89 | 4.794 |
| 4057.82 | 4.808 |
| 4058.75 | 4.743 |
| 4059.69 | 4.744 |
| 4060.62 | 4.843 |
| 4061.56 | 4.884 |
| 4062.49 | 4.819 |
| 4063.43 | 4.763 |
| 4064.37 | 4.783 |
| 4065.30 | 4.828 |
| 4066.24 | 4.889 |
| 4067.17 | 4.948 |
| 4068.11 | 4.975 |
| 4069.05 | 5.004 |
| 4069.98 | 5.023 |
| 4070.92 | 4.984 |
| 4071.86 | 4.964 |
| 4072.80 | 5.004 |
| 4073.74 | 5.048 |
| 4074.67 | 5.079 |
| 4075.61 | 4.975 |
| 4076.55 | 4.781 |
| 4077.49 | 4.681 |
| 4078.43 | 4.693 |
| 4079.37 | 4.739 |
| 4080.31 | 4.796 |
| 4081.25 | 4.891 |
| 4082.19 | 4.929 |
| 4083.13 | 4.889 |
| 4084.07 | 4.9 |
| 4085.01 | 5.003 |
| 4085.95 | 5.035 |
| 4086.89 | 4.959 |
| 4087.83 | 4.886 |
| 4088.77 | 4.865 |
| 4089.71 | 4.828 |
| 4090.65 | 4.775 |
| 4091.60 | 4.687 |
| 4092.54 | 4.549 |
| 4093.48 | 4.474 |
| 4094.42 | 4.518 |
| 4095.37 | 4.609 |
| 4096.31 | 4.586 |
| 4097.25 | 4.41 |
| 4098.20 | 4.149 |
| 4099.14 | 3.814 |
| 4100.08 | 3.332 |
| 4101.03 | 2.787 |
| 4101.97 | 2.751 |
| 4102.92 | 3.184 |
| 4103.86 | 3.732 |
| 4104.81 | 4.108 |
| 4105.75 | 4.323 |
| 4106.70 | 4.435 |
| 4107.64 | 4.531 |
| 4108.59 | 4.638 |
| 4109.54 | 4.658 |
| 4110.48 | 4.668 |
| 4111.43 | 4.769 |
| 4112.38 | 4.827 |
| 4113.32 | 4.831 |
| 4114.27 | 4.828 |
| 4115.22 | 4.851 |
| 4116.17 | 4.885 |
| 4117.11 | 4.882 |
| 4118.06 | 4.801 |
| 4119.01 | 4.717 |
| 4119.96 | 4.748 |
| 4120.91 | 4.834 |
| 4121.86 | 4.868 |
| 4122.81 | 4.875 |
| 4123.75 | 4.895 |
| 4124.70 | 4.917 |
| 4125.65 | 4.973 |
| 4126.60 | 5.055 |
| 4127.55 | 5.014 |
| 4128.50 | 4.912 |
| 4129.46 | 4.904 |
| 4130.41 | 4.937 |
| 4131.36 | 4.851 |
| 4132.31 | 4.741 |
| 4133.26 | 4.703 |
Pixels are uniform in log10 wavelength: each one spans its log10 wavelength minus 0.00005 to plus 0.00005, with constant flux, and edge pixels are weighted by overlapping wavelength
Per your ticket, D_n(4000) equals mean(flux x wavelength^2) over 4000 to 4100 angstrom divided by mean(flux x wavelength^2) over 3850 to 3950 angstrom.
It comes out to 1.2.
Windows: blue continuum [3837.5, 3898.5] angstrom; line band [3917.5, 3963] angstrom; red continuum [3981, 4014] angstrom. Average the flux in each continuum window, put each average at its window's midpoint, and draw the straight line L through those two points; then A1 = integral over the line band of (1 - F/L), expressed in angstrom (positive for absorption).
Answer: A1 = 3.2 angstrom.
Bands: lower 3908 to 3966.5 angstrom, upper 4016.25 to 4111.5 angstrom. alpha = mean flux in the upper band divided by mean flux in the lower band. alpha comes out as 1.05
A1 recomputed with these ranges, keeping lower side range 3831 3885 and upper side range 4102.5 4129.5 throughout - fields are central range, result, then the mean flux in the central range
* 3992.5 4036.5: -3.2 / 4.95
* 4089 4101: 0.8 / 4.34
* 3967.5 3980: 2.8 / 3.55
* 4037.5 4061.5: -1.4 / 4.92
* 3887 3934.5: 1.6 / 4.4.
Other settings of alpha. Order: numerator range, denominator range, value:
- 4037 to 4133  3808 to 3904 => 1.06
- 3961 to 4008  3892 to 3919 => 0.93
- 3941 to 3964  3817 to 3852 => 1.09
